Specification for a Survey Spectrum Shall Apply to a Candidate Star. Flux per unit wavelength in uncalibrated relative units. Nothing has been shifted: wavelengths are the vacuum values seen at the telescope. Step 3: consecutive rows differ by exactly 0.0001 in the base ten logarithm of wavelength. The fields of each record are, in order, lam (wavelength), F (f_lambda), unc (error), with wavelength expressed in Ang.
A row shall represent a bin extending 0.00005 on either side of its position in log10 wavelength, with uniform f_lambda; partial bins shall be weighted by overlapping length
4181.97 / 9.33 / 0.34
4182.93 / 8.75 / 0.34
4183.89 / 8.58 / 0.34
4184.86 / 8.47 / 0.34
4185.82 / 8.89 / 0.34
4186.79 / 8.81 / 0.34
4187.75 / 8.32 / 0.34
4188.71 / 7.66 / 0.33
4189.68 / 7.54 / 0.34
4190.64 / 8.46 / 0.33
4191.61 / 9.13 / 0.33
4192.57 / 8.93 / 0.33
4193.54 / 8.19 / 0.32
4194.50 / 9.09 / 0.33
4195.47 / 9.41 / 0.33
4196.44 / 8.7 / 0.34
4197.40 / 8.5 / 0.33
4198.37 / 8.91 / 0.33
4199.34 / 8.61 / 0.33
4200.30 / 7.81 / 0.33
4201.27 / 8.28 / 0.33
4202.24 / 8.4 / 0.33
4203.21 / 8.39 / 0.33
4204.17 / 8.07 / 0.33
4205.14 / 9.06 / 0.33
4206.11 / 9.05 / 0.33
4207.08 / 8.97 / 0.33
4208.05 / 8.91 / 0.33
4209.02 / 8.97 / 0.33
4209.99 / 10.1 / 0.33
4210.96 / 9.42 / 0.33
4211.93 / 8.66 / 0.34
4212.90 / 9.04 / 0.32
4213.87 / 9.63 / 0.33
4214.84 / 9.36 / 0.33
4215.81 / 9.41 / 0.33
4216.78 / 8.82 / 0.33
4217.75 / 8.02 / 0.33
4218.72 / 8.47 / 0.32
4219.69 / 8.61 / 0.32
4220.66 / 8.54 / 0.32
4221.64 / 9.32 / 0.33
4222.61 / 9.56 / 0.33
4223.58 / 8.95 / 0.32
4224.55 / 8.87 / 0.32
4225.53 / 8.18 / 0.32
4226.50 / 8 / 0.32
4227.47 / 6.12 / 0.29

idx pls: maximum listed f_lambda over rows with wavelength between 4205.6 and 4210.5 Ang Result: 10.1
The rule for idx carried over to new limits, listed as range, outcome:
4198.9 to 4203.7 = 8.61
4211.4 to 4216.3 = 9.63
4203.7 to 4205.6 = 9.06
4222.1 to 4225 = 9.56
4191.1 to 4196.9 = 9.41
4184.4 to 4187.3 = 8.89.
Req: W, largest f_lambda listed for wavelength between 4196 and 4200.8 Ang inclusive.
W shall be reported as 8.91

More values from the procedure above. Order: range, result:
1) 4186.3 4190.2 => 8.81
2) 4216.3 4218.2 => 8.82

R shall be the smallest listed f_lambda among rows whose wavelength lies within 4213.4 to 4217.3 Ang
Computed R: 8.82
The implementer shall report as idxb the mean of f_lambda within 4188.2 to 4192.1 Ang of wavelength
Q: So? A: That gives 8.21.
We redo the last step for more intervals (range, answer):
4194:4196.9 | 9.06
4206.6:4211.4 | 9.27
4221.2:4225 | 9.19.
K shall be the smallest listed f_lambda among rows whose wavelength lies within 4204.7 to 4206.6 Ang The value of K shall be 9.05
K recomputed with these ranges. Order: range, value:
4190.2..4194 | 8.19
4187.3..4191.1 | 7.54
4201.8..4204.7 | 8.07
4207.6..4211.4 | 8.91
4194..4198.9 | 8.5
